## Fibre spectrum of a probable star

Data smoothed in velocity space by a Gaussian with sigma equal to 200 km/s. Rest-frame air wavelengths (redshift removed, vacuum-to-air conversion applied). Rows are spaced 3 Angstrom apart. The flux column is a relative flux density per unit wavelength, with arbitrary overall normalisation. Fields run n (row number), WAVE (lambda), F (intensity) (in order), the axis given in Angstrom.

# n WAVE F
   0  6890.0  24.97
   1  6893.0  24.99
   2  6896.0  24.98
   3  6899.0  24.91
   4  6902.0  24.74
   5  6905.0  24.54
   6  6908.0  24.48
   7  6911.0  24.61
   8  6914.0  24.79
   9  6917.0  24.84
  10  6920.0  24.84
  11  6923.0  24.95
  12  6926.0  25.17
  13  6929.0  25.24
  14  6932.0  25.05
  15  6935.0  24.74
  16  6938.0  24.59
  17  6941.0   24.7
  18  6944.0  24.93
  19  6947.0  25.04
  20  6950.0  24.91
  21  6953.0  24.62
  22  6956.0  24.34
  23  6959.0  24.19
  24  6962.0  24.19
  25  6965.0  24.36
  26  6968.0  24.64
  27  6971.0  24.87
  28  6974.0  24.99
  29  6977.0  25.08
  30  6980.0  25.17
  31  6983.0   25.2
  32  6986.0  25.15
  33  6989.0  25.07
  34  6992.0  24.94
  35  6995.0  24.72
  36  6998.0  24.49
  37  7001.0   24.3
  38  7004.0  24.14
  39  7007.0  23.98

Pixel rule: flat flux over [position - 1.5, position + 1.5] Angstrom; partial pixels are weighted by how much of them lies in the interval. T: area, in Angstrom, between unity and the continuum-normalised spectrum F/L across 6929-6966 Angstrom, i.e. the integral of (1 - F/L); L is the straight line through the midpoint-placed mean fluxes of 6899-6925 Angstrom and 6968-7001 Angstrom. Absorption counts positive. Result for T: 0.2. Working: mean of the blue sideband 24.7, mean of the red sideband 24.9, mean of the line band 24.7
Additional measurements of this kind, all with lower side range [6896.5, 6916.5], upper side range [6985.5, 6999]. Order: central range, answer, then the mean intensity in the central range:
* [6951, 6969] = 0.3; 24.4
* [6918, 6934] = -0.2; 25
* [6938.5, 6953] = 0.0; 24.8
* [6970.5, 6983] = -0.1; 25.1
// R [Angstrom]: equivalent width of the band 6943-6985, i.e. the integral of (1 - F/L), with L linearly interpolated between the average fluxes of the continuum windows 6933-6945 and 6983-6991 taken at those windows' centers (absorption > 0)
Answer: 0.3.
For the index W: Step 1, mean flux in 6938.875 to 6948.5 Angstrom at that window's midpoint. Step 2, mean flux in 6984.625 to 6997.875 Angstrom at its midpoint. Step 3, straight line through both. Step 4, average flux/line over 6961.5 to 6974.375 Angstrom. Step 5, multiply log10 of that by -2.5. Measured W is 0.01 mag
